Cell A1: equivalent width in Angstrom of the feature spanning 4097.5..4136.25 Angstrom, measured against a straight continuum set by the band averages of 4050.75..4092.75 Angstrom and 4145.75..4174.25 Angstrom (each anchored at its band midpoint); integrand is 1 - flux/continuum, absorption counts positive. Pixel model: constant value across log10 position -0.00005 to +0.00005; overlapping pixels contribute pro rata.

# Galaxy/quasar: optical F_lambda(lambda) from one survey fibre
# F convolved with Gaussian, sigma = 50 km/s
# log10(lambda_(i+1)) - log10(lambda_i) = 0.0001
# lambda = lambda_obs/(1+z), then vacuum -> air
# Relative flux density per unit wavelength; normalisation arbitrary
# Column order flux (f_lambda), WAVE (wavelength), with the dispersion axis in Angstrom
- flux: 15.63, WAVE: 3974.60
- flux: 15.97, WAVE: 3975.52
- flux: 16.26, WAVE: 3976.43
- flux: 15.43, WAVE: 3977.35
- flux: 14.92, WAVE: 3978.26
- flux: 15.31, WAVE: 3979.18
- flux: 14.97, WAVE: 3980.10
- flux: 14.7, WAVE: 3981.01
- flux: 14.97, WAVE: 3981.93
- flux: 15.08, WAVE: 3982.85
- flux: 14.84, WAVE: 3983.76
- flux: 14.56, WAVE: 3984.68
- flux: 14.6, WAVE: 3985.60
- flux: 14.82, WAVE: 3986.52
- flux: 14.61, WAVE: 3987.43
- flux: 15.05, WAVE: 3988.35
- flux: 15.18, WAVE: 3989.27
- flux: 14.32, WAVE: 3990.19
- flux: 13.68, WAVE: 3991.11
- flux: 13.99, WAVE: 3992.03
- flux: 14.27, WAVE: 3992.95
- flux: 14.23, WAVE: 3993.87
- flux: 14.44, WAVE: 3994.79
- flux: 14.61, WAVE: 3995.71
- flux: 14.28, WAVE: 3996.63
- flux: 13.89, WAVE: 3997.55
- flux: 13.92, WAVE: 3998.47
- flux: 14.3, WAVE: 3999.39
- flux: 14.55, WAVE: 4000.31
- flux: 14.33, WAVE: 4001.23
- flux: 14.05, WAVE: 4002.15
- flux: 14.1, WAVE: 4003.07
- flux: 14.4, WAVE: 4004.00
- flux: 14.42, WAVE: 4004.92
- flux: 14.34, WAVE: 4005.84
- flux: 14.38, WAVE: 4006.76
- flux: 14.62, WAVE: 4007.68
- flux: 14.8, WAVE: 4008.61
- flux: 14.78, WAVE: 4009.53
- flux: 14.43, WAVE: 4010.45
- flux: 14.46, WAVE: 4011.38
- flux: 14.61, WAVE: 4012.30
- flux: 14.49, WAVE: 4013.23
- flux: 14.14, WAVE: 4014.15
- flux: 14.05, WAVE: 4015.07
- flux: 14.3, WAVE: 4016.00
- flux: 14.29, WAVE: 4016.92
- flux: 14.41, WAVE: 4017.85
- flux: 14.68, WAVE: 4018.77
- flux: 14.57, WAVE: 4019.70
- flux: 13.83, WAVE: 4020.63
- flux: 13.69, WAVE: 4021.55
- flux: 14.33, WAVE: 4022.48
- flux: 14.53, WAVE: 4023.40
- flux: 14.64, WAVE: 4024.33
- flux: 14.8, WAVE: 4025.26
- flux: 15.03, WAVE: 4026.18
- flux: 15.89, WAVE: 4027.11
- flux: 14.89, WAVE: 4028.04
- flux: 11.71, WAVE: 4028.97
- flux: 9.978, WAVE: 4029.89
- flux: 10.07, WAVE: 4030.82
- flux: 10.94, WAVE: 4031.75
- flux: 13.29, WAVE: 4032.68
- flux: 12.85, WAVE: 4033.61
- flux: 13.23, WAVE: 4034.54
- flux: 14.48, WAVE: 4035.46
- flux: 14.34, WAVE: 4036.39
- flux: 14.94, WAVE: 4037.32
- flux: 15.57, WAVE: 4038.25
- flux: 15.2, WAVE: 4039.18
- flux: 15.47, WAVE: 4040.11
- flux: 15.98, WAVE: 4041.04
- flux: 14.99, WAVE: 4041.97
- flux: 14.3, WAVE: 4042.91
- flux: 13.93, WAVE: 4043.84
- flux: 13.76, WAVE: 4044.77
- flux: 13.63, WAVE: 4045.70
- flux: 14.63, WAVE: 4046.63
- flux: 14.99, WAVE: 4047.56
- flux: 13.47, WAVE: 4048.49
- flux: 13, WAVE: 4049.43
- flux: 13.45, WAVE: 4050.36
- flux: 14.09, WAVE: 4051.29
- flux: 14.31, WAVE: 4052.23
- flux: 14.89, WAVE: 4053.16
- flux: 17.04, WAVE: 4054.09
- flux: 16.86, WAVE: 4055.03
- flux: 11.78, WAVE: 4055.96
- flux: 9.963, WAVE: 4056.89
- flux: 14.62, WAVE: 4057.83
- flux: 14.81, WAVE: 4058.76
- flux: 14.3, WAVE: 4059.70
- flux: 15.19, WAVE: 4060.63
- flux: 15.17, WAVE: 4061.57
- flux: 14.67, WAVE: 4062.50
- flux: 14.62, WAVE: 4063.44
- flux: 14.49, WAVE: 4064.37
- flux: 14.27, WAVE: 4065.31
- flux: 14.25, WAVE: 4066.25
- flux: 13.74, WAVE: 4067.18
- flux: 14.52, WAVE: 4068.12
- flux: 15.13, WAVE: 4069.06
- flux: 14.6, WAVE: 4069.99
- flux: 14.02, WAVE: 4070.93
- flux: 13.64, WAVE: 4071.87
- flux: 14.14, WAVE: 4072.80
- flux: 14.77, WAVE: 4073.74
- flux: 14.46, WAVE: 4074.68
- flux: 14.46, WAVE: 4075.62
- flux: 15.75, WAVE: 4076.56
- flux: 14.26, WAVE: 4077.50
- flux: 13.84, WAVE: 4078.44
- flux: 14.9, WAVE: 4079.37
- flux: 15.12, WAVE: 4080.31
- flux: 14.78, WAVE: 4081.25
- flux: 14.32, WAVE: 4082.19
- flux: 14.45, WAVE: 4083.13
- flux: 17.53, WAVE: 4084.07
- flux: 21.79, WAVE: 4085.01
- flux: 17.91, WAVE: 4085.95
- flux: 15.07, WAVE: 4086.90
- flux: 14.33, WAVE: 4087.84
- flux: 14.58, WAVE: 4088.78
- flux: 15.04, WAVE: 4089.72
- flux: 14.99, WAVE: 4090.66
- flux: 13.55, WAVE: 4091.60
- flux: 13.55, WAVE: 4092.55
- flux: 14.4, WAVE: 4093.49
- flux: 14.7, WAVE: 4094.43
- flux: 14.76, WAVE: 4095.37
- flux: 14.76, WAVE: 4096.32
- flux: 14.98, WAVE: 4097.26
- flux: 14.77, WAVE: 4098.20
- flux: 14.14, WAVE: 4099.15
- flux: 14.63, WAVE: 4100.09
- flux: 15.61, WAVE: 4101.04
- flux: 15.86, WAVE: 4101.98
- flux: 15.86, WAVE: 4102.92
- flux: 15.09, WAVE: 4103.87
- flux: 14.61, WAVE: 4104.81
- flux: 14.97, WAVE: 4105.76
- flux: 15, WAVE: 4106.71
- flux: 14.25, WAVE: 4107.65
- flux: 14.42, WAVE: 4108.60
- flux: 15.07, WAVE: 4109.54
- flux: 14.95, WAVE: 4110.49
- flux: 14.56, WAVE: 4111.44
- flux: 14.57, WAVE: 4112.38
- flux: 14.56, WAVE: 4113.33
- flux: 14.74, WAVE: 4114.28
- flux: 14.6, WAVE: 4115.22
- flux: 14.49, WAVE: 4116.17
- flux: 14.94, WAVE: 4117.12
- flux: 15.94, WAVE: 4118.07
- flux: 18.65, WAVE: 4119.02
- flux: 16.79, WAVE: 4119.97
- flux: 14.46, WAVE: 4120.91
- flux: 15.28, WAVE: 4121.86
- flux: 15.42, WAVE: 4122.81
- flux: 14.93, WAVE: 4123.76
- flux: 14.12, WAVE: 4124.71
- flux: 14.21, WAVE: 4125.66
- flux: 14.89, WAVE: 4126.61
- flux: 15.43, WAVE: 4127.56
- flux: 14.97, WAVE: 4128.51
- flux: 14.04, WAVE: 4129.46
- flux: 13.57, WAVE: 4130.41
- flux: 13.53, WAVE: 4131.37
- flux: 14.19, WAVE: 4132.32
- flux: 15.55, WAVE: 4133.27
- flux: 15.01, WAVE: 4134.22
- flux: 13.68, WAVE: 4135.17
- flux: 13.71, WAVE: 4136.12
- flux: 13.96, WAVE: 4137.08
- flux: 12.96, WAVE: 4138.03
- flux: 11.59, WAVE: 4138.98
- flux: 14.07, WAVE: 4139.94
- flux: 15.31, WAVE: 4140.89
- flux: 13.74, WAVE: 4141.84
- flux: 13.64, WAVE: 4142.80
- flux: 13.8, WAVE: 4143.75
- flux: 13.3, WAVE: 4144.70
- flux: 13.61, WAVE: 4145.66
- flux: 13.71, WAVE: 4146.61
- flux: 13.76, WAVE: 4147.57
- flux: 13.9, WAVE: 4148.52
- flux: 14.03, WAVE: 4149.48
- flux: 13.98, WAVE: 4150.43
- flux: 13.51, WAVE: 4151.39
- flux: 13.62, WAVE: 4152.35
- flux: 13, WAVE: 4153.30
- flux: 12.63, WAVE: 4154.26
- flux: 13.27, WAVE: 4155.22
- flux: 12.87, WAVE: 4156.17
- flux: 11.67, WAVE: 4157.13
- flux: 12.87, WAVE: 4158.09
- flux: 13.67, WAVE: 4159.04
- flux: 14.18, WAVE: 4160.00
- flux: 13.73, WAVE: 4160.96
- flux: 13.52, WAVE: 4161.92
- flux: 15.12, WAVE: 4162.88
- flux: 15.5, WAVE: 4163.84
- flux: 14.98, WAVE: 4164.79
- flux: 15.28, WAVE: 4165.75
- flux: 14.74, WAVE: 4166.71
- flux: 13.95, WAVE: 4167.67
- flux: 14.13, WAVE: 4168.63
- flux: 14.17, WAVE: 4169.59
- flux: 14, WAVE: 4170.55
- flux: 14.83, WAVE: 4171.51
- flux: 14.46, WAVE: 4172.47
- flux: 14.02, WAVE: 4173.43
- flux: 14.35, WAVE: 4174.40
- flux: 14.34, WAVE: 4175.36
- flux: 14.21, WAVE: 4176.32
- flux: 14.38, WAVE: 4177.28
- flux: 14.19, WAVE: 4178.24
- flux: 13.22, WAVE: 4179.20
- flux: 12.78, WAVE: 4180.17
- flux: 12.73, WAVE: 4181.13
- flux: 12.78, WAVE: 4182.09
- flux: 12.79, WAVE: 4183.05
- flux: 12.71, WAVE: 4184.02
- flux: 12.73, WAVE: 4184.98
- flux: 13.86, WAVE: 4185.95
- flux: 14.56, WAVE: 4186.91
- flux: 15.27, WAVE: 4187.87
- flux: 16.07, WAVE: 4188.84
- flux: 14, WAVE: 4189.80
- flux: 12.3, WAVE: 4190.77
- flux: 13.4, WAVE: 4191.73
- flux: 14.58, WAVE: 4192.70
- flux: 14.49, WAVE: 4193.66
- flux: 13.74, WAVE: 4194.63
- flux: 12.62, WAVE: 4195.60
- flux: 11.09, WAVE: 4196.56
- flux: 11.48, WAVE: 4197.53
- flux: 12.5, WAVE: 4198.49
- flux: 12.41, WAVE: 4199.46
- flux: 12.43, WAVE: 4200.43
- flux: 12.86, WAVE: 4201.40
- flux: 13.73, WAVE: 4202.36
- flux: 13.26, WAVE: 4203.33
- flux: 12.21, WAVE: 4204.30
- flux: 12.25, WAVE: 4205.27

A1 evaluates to -1.5 Angstrom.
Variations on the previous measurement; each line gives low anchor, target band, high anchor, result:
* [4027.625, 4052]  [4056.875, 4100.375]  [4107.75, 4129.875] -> -1.3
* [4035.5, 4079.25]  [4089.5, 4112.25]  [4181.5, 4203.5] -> -1.1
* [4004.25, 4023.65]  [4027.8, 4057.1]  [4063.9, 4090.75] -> 1.7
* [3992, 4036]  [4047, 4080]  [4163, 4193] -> -0.8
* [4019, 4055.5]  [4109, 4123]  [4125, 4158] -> -1.4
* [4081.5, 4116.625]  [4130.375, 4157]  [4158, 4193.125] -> 1.4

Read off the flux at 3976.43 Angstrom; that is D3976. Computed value 16.26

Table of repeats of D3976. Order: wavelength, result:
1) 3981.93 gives 14.97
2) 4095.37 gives 14.76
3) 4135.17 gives 13.68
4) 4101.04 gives 15.61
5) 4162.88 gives 15.12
